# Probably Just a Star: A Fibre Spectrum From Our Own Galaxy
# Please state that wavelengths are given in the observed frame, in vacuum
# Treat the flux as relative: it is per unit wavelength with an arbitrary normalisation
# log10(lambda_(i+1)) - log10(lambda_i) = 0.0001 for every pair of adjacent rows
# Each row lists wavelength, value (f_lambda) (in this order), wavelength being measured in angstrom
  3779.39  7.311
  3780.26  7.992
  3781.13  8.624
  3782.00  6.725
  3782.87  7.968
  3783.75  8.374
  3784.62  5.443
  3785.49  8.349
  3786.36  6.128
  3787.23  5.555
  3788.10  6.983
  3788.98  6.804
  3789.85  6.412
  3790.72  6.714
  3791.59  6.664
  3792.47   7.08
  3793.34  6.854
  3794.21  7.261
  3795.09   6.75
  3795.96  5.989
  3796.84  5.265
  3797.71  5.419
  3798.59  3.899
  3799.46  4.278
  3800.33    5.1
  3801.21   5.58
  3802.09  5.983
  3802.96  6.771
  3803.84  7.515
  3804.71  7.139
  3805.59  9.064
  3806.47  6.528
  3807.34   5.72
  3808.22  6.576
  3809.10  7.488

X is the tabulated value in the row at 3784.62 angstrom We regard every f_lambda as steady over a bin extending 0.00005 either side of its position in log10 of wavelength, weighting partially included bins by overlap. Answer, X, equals 5.443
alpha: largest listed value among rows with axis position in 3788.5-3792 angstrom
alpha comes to 6.804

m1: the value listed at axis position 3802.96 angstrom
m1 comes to 6.771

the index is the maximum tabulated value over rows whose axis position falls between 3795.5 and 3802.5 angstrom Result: 5.989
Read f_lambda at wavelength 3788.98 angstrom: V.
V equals 6.804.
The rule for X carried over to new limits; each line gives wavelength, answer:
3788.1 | 6.983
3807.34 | 5.72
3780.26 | 7.992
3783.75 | 8.374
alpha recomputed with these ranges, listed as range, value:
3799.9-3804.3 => 7.515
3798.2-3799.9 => 4.278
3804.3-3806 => 9.064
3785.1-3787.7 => 8.349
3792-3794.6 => 7.261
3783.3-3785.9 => 8.374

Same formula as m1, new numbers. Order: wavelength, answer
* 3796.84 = 5.265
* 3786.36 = 6.128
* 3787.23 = 5.555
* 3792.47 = 7.08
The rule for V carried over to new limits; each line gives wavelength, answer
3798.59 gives 3.899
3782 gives 6.725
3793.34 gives 6.854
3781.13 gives 8.624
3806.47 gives 6.528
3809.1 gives 7.488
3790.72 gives 6.714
